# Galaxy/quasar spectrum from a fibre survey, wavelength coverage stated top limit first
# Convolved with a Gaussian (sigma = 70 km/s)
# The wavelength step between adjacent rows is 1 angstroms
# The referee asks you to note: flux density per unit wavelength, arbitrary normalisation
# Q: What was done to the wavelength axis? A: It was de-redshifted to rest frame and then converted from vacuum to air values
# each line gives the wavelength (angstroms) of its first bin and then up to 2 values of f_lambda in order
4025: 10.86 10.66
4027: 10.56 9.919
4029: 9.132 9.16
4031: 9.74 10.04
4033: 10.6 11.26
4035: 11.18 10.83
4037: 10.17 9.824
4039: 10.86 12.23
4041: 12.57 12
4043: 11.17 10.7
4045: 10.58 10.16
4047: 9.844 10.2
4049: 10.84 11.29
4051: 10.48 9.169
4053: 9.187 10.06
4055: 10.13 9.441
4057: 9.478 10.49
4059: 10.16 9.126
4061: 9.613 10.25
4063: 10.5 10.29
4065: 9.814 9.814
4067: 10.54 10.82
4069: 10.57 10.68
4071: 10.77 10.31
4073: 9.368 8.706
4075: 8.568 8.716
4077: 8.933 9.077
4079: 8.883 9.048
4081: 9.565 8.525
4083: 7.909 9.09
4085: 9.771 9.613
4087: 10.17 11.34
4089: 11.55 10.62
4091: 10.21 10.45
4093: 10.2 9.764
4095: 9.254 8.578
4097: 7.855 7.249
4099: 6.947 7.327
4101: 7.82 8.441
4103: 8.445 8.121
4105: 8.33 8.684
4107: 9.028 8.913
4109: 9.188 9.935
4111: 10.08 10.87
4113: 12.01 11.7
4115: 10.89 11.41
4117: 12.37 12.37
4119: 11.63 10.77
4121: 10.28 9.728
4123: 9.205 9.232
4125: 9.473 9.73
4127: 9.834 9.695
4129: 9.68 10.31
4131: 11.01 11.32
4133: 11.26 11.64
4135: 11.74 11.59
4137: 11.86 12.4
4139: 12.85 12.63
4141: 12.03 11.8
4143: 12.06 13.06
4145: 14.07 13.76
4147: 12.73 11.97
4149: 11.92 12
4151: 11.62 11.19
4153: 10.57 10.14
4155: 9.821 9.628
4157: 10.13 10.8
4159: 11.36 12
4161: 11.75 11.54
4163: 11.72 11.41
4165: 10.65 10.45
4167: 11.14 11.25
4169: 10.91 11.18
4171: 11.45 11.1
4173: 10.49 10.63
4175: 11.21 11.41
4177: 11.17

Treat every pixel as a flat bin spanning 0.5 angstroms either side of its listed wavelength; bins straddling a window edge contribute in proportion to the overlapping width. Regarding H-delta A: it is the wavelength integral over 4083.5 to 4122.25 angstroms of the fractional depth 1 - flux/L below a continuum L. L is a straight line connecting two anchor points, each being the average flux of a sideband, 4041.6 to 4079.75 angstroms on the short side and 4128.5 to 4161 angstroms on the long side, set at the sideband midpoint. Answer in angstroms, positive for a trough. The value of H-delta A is 3.7 angstroms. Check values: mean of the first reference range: 10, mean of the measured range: 9.77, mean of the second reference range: 11.6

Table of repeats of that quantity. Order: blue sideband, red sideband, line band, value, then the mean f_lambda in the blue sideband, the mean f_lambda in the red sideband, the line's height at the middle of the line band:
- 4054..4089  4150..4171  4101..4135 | 0.8 angstroms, 9.74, 11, 10.4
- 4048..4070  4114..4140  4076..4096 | 1.6 angstroms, 10.1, 10.9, 10.4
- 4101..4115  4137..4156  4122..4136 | 0.7 angstroms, 9.51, 12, 10.8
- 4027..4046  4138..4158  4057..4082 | 2.8 angstroms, 10.6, 11.8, 11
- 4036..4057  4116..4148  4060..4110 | 7.1 angstroms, 10.5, 11.4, 10.9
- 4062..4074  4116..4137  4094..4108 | 3.0 angstroms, 10.2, 10.7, 10.5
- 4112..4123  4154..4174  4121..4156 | -0.5 angstroms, 11.2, 11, 11.1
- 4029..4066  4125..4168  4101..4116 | 1.9 angstroms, 10.3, 11.4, 11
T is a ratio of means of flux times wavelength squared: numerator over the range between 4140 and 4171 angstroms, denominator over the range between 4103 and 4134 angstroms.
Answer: 1.14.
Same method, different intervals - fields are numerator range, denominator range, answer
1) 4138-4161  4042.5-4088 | 1.24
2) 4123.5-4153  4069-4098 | 1.24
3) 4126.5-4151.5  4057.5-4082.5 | 1.25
